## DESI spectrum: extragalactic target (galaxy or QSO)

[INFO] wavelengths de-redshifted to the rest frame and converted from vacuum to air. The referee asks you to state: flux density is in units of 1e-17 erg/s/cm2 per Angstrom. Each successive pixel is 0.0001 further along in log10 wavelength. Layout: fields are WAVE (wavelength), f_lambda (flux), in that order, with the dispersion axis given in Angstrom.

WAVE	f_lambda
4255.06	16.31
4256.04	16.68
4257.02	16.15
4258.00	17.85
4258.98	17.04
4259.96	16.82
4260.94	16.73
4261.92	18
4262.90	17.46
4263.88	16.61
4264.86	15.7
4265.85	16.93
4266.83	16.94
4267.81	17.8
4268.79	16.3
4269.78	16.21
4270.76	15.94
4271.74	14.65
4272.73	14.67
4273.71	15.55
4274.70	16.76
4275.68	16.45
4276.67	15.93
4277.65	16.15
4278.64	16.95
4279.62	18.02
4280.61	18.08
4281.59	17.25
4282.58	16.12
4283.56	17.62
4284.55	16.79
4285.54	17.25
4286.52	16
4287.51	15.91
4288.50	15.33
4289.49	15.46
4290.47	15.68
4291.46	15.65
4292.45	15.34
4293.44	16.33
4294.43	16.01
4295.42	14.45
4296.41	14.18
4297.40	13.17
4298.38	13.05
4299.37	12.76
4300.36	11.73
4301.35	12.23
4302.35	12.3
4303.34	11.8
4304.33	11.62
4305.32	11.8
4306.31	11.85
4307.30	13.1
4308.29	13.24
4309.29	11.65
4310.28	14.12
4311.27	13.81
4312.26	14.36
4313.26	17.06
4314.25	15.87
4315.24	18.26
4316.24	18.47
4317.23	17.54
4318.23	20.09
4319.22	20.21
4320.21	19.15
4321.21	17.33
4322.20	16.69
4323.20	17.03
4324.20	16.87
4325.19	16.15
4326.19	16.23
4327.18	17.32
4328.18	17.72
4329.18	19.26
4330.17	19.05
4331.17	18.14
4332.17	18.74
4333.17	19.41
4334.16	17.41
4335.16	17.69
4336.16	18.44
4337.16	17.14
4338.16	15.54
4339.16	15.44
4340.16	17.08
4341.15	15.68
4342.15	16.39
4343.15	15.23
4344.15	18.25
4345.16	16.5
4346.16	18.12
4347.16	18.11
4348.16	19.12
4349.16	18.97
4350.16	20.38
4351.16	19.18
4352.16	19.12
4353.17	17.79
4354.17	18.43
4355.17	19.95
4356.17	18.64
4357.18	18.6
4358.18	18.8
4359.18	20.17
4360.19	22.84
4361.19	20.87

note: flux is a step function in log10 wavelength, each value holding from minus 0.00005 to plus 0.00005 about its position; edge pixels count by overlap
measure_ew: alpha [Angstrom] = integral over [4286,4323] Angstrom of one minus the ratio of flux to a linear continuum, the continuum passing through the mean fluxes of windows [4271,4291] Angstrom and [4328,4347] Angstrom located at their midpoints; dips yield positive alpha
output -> 4.0 Angstrom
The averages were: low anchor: 16.3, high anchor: 17.4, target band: 15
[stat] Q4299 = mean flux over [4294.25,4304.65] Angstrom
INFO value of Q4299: 13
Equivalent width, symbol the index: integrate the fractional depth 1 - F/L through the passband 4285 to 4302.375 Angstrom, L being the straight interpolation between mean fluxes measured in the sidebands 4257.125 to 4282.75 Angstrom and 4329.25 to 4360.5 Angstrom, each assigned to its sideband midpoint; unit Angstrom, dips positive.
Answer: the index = 2.5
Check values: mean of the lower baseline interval 16.7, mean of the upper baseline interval 18.2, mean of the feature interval 14.7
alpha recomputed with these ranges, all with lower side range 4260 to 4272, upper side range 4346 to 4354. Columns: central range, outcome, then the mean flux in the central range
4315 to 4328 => 0.24 Angstrom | 17.8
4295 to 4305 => 2.76 Angstrom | 12.7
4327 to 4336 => 0.02 Angstrom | 18.3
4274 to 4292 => 0.63 Angstrom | 16.5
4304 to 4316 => 2.56 Angstrom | 14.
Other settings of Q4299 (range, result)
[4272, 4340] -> 16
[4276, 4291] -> 16.6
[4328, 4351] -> 17.8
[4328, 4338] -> 18.2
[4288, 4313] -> 13.7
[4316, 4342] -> 17.7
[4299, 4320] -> 14.5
